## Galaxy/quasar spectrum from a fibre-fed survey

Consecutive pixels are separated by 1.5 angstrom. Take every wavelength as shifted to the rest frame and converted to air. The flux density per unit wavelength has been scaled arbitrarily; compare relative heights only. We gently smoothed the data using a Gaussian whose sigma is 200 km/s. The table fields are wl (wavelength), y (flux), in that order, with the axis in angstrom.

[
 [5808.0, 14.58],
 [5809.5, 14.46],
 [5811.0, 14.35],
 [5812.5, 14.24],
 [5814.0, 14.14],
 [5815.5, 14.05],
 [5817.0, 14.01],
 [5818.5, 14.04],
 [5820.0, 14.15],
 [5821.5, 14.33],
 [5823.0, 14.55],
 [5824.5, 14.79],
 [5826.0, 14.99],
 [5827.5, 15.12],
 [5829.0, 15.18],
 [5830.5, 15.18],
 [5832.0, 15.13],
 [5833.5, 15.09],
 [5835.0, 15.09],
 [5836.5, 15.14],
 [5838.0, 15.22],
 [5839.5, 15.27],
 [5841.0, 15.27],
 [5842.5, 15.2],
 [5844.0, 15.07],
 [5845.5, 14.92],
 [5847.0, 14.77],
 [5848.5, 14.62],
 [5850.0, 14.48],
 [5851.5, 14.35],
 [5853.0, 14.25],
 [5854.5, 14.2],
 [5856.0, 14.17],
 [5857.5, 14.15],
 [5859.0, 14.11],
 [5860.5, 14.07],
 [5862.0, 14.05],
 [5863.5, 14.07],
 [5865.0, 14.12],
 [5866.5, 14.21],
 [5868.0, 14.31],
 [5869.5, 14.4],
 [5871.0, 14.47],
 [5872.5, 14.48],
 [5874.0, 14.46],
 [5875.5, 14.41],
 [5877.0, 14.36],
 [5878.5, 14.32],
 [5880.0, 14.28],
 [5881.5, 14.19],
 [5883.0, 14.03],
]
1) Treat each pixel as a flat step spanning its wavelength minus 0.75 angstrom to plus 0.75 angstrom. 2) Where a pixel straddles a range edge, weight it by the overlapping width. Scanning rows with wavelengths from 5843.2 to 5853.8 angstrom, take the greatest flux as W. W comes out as 15.07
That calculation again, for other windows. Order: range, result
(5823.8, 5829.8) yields 15.18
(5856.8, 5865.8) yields 14.15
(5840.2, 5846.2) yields 15.27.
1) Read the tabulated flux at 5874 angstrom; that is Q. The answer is 14.46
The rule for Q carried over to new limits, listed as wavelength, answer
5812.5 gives 14.24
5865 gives 14.12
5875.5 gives 14.41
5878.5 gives 14.32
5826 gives 14.99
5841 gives 15.27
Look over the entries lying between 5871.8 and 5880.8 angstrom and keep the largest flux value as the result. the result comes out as 14.48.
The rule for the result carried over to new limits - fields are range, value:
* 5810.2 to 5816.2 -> 14.35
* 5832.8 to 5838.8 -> 15.22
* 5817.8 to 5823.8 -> 14.55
